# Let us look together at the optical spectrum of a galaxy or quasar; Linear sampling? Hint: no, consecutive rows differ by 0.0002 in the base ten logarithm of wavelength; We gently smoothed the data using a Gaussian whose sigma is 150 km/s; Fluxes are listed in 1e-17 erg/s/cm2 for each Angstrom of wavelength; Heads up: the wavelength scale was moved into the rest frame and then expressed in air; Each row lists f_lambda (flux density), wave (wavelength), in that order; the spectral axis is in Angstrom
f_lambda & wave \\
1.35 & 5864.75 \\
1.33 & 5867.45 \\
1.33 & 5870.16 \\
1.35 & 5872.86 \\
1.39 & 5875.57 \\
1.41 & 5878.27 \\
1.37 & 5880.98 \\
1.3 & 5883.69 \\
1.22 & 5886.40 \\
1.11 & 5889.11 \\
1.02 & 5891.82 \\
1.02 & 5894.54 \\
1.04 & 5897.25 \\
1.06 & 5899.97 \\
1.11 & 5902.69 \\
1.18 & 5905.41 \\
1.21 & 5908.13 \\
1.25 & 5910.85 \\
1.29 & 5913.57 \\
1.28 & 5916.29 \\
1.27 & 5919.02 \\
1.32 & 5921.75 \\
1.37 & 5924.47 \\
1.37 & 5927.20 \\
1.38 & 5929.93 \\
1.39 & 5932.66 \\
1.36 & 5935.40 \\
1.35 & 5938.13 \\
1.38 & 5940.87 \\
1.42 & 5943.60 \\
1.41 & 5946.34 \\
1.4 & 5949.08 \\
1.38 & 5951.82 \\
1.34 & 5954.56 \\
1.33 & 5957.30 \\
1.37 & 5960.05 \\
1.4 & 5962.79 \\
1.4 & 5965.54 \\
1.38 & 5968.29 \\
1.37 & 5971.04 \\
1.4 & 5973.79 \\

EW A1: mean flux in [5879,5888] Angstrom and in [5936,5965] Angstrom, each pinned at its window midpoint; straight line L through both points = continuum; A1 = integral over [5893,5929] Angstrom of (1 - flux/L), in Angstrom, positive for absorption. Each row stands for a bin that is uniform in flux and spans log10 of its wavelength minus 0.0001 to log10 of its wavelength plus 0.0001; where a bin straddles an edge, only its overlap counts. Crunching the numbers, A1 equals 3.2 Angstrom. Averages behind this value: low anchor 1.3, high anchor 1.38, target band 1.21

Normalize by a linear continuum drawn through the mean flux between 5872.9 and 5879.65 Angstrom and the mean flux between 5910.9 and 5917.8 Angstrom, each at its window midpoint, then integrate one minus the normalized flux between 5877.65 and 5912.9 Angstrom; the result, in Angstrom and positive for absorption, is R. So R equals 4.2 Angstrom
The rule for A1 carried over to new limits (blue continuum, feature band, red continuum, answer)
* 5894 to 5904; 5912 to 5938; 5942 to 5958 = -2.39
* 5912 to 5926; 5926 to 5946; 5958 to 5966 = -0.65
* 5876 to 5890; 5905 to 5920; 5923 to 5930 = 1.08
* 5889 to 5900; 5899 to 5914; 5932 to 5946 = -0.60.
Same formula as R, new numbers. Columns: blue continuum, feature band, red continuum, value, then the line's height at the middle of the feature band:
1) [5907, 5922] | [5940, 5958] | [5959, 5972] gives -0.5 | 1.35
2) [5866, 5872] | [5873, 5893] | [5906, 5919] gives 0.6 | 1.31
